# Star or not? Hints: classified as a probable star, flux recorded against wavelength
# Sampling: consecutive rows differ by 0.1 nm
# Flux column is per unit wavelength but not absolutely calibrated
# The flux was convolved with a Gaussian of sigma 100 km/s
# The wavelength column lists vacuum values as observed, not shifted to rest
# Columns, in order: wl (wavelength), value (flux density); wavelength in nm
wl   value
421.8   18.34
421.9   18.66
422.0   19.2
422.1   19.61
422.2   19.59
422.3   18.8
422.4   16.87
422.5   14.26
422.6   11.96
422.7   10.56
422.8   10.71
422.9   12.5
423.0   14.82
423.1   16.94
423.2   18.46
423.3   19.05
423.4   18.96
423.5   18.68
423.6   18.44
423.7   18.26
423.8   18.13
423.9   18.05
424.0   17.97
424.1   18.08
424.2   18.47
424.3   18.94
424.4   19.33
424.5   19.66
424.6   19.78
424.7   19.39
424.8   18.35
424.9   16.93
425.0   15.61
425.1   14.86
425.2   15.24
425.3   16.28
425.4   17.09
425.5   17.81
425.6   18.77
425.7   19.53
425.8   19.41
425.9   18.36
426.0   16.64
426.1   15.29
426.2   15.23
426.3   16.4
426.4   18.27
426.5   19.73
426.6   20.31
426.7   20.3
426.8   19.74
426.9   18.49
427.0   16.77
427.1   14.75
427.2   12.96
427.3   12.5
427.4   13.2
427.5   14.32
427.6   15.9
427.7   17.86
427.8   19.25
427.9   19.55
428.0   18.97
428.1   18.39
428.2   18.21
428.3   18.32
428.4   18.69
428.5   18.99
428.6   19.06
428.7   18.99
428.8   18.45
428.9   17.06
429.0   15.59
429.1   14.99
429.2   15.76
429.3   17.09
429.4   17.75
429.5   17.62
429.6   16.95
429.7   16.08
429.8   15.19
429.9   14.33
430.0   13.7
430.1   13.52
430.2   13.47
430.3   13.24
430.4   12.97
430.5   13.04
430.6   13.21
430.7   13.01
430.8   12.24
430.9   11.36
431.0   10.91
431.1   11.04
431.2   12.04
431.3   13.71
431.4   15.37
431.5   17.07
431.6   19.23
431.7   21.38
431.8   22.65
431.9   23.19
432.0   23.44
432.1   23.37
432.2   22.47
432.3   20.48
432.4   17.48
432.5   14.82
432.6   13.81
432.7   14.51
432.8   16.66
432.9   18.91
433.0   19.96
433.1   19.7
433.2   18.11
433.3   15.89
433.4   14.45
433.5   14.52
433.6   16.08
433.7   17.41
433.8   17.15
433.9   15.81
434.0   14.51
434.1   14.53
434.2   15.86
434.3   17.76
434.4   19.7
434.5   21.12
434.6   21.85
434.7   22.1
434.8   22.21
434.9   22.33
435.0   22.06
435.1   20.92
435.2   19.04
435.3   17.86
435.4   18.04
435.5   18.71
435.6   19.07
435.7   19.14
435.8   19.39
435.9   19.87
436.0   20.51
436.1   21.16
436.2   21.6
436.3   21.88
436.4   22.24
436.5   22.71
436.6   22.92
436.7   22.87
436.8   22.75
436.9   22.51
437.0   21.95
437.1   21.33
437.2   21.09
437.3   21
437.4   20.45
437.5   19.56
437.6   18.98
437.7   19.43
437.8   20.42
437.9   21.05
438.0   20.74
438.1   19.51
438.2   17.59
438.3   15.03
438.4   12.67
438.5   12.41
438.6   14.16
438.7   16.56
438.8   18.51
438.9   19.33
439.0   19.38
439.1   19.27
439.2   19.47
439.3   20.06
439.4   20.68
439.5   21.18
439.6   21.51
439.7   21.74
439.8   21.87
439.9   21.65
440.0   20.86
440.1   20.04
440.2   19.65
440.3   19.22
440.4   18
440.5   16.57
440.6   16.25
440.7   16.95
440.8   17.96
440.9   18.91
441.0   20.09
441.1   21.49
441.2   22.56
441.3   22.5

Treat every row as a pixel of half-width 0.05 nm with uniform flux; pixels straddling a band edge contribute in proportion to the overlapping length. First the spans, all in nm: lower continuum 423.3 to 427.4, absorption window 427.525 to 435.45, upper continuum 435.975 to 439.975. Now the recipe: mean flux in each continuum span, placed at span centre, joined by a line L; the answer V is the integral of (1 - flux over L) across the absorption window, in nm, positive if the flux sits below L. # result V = 0.671 nm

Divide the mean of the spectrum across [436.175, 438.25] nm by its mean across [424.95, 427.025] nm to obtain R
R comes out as 1.2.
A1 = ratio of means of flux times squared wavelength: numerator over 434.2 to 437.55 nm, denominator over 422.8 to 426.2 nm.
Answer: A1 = 1.2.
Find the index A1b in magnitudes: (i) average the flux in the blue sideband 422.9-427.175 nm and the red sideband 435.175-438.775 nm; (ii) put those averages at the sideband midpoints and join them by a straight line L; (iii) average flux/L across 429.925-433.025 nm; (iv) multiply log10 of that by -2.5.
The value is 0.16 mag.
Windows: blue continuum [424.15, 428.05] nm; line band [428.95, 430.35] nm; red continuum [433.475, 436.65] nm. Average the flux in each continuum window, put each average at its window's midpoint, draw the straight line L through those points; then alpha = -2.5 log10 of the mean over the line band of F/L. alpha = 0.18 mag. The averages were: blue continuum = 17.4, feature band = 15.4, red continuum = 19.4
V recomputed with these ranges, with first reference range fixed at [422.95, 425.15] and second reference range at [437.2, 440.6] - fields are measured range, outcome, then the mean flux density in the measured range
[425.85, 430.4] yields 0.39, 16.8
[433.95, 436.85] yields -0.21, 20.2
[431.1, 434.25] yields 0.20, 17.5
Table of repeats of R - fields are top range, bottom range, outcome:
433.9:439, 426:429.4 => 1.13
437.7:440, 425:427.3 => 1.10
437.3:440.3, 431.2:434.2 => 1.08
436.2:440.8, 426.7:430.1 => 1.17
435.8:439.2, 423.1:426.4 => 1.11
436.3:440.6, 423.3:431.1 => 1.17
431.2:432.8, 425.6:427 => 1.02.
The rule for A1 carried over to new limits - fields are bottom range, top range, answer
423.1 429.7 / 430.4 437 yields 1.08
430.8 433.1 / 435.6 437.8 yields 1.24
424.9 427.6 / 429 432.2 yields 0.96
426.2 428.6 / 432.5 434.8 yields 1.02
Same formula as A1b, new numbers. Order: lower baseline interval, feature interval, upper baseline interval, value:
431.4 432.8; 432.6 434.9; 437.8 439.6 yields 0.078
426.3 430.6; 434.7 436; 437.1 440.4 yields -0.092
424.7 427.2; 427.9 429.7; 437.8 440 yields 0.003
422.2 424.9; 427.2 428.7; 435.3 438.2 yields 0.065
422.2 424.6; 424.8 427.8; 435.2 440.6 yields 0.038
